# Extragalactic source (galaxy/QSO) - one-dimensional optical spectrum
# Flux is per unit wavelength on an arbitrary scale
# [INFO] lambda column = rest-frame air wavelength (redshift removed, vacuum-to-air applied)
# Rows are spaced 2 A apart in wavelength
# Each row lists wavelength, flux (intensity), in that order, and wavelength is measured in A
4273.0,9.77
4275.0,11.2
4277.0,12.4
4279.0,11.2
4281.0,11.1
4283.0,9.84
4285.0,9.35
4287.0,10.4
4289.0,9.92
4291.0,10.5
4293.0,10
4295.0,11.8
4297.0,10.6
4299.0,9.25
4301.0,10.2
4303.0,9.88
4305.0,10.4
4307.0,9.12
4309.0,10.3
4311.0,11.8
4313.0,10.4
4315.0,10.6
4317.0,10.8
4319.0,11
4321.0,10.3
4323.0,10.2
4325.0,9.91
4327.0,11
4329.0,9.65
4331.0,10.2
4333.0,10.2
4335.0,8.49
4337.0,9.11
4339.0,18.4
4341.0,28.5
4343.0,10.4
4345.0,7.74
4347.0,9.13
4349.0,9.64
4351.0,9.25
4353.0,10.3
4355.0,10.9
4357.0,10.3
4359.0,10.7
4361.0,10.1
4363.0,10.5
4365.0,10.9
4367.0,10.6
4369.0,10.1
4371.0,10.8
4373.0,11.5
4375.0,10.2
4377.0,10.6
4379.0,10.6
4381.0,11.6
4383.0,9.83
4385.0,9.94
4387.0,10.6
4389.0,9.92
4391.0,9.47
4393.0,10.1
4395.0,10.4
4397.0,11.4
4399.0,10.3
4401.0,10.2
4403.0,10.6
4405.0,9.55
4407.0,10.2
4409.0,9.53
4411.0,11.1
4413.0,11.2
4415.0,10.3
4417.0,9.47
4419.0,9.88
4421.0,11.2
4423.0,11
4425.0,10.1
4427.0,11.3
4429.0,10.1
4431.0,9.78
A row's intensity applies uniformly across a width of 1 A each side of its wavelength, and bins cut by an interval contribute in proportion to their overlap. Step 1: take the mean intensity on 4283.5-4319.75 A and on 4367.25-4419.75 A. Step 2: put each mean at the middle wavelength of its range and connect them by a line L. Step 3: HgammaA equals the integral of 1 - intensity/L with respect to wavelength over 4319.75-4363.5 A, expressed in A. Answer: -3.3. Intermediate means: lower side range 10.3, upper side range 10.4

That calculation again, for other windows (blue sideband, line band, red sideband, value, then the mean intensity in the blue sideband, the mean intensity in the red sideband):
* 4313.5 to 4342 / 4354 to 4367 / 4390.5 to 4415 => 0.8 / 12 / 10.4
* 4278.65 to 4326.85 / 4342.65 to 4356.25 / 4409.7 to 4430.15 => 1.1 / 10.4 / 10.5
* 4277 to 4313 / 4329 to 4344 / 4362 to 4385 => -4.0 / 10.4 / 10.6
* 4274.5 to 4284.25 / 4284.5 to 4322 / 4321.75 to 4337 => 0.6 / 11.1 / 9.9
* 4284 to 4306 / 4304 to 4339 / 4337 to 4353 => 3.5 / 10.2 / 12.8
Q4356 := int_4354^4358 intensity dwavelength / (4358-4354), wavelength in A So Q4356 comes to 10.6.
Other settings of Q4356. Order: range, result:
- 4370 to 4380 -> 10.7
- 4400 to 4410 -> 10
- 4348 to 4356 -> 10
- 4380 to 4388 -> 10.5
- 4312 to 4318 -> 10.6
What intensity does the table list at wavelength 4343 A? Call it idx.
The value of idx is 10.4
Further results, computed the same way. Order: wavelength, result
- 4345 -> 7.74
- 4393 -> 10.1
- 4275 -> 11.2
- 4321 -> 10.3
